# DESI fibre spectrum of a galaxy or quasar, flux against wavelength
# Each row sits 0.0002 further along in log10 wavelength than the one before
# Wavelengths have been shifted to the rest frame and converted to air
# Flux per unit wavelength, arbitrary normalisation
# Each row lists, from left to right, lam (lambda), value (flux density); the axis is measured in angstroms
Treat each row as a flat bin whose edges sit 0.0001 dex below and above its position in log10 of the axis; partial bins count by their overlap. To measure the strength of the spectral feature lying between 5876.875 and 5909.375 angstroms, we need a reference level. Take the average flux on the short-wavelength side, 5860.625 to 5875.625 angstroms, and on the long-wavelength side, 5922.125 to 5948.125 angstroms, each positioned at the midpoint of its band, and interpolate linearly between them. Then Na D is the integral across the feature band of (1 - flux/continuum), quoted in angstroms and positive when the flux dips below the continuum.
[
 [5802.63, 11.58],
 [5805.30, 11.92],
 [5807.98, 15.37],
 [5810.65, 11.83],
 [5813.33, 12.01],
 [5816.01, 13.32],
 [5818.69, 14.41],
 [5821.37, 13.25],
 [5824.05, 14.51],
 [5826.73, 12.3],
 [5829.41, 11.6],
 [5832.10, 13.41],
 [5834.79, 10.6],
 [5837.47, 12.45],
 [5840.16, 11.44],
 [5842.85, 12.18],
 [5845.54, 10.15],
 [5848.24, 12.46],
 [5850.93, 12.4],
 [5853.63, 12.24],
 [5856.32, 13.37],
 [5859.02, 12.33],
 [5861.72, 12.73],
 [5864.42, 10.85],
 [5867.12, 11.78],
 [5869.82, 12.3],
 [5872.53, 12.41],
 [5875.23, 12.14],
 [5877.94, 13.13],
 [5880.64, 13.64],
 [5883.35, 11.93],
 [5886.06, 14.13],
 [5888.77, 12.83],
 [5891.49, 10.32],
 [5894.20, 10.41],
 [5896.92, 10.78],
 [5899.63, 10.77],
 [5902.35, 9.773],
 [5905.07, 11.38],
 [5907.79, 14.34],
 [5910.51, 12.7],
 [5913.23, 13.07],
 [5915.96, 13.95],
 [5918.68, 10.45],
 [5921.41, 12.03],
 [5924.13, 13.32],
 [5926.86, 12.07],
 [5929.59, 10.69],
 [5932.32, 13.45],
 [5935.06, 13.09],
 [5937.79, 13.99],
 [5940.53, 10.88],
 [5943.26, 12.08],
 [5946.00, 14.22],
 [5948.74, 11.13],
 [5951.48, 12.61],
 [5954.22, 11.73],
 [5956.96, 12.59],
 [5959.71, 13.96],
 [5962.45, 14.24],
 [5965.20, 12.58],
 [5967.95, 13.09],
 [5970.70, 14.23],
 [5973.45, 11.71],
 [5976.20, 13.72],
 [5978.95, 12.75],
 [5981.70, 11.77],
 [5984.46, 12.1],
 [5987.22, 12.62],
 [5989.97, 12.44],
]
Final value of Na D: 0.7 angstroms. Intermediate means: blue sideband 12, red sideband 12.6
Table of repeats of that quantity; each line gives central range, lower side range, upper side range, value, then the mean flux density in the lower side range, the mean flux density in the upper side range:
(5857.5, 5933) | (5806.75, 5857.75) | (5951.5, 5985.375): 3.5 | 12.6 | 12.9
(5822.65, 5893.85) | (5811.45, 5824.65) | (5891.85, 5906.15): -1.9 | 13.4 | 10.6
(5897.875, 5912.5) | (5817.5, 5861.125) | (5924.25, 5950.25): 0.7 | 12.4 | 12.4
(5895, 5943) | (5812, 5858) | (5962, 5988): 2.1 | 12.5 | 12.8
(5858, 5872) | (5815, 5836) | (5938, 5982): 0.9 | 12.9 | 12.8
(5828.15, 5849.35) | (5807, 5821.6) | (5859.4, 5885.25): 1.9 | 13.3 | 12.4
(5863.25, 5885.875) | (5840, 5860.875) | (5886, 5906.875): -1.5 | 12.1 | 11.2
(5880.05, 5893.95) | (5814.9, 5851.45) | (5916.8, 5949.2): 0.1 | 12.5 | 12.3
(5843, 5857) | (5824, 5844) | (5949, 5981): 0.2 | 12.2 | 12.9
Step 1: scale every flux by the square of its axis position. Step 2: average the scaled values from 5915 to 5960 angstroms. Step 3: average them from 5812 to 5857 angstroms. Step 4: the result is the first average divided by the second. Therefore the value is 1.03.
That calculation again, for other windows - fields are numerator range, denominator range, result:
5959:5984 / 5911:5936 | 1.07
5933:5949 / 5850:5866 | 1.06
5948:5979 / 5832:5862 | 1.11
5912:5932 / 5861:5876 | 1.04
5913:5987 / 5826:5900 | 1.08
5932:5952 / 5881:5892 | 1.02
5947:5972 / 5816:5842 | 1.06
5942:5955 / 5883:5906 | 1.11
